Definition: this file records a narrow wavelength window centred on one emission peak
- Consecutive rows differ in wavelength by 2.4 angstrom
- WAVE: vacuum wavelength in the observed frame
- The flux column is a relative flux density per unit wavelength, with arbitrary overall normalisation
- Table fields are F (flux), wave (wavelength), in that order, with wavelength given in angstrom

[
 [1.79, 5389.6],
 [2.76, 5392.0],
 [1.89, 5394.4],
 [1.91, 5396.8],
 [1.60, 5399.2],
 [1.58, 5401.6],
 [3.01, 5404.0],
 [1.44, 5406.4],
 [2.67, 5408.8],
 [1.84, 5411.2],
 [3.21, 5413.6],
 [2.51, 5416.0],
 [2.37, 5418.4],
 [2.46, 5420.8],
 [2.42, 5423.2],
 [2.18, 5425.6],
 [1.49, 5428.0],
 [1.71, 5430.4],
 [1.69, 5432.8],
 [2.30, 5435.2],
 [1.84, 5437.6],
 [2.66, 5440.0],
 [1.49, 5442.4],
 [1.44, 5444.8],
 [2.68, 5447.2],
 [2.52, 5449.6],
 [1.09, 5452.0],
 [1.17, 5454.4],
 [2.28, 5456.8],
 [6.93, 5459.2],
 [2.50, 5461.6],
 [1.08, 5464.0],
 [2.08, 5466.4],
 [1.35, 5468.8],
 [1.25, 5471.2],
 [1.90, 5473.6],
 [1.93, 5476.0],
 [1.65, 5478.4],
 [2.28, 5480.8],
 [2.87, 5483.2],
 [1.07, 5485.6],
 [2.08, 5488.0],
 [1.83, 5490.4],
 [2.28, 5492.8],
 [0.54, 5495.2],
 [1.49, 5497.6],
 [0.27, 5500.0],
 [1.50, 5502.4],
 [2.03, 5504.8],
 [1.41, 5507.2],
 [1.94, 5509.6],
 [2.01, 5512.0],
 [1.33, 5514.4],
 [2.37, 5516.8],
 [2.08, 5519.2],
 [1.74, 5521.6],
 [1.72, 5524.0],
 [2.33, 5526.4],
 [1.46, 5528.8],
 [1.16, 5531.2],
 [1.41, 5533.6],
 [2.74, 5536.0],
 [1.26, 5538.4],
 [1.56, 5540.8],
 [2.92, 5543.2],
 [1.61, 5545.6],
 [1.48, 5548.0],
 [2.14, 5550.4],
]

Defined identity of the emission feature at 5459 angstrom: H-beta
